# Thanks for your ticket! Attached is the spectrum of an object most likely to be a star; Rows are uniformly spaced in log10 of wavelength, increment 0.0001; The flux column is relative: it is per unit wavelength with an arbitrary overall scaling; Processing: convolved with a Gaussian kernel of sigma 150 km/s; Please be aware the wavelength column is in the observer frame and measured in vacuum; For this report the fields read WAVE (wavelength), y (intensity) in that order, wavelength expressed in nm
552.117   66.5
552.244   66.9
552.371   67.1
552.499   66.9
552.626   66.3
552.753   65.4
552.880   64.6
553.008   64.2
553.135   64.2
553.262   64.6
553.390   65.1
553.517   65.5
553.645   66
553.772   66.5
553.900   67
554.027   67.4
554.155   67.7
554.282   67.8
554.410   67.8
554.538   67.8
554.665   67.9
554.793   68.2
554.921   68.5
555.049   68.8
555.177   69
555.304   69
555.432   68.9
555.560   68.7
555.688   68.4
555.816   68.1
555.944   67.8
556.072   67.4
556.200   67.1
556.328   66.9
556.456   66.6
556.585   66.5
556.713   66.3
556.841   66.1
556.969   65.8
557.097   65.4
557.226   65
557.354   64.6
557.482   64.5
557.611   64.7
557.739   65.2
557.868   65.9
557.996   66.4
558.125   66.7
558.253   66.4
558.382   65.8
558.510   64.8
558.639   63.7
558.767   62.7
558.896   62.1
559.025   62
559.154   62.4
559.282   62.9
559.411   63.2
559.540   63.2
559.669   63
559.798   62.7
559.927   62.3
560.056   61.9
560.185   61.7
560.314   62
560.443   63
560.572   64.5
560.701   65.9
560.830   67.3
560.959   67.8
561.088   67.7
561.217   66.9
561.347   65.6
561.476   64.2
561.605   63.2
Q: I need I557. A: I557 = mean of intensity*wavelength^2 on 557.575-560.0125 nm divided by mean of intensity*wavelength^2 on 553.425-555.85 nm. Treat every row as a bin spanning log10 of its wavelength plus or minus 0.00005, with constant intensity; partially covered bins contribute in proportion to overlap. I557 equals 0.96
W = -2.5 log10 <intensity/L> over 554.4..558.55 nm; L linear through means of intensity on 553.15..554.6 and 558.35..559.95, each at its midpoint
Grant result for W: -0.03 mag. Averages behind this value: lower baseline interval 66.6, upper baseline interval 63.1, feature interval 66.9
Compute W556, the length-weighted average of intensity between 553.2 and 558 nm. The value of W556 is 66.9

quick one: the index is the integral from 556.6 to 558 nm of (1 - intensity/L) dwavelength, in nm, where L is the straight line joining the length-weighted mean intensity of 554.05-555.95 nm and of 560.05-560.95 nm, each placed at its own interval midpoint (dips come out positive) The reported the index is 0.024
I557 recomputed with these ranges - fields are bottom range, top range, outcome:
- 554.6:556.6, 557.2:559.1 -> 0.96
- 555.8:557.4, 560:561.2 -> 0.99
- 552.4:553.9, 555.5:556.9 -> 1.04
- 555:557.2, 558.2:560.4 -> 0.95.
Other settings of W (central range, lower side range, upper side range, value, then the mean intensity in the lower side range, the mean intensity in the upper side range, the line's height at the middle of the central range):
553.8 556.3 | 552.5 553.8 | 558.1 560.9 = -0.05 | 65.3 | 63.6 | 64.8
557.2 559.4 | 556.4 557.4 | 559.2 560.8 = 0.00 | 65.8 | 63.1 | 64.6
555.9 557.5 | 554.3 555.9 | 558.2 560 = 0.00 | 68.4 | 63.3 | 66.4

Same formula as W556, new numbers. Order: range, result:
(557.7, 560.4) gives 63.6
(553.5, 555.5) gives 67.8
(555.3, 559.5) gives 65.6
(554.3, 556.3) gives 68.2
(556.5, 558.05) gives 65.5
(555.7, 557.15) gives 66.8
